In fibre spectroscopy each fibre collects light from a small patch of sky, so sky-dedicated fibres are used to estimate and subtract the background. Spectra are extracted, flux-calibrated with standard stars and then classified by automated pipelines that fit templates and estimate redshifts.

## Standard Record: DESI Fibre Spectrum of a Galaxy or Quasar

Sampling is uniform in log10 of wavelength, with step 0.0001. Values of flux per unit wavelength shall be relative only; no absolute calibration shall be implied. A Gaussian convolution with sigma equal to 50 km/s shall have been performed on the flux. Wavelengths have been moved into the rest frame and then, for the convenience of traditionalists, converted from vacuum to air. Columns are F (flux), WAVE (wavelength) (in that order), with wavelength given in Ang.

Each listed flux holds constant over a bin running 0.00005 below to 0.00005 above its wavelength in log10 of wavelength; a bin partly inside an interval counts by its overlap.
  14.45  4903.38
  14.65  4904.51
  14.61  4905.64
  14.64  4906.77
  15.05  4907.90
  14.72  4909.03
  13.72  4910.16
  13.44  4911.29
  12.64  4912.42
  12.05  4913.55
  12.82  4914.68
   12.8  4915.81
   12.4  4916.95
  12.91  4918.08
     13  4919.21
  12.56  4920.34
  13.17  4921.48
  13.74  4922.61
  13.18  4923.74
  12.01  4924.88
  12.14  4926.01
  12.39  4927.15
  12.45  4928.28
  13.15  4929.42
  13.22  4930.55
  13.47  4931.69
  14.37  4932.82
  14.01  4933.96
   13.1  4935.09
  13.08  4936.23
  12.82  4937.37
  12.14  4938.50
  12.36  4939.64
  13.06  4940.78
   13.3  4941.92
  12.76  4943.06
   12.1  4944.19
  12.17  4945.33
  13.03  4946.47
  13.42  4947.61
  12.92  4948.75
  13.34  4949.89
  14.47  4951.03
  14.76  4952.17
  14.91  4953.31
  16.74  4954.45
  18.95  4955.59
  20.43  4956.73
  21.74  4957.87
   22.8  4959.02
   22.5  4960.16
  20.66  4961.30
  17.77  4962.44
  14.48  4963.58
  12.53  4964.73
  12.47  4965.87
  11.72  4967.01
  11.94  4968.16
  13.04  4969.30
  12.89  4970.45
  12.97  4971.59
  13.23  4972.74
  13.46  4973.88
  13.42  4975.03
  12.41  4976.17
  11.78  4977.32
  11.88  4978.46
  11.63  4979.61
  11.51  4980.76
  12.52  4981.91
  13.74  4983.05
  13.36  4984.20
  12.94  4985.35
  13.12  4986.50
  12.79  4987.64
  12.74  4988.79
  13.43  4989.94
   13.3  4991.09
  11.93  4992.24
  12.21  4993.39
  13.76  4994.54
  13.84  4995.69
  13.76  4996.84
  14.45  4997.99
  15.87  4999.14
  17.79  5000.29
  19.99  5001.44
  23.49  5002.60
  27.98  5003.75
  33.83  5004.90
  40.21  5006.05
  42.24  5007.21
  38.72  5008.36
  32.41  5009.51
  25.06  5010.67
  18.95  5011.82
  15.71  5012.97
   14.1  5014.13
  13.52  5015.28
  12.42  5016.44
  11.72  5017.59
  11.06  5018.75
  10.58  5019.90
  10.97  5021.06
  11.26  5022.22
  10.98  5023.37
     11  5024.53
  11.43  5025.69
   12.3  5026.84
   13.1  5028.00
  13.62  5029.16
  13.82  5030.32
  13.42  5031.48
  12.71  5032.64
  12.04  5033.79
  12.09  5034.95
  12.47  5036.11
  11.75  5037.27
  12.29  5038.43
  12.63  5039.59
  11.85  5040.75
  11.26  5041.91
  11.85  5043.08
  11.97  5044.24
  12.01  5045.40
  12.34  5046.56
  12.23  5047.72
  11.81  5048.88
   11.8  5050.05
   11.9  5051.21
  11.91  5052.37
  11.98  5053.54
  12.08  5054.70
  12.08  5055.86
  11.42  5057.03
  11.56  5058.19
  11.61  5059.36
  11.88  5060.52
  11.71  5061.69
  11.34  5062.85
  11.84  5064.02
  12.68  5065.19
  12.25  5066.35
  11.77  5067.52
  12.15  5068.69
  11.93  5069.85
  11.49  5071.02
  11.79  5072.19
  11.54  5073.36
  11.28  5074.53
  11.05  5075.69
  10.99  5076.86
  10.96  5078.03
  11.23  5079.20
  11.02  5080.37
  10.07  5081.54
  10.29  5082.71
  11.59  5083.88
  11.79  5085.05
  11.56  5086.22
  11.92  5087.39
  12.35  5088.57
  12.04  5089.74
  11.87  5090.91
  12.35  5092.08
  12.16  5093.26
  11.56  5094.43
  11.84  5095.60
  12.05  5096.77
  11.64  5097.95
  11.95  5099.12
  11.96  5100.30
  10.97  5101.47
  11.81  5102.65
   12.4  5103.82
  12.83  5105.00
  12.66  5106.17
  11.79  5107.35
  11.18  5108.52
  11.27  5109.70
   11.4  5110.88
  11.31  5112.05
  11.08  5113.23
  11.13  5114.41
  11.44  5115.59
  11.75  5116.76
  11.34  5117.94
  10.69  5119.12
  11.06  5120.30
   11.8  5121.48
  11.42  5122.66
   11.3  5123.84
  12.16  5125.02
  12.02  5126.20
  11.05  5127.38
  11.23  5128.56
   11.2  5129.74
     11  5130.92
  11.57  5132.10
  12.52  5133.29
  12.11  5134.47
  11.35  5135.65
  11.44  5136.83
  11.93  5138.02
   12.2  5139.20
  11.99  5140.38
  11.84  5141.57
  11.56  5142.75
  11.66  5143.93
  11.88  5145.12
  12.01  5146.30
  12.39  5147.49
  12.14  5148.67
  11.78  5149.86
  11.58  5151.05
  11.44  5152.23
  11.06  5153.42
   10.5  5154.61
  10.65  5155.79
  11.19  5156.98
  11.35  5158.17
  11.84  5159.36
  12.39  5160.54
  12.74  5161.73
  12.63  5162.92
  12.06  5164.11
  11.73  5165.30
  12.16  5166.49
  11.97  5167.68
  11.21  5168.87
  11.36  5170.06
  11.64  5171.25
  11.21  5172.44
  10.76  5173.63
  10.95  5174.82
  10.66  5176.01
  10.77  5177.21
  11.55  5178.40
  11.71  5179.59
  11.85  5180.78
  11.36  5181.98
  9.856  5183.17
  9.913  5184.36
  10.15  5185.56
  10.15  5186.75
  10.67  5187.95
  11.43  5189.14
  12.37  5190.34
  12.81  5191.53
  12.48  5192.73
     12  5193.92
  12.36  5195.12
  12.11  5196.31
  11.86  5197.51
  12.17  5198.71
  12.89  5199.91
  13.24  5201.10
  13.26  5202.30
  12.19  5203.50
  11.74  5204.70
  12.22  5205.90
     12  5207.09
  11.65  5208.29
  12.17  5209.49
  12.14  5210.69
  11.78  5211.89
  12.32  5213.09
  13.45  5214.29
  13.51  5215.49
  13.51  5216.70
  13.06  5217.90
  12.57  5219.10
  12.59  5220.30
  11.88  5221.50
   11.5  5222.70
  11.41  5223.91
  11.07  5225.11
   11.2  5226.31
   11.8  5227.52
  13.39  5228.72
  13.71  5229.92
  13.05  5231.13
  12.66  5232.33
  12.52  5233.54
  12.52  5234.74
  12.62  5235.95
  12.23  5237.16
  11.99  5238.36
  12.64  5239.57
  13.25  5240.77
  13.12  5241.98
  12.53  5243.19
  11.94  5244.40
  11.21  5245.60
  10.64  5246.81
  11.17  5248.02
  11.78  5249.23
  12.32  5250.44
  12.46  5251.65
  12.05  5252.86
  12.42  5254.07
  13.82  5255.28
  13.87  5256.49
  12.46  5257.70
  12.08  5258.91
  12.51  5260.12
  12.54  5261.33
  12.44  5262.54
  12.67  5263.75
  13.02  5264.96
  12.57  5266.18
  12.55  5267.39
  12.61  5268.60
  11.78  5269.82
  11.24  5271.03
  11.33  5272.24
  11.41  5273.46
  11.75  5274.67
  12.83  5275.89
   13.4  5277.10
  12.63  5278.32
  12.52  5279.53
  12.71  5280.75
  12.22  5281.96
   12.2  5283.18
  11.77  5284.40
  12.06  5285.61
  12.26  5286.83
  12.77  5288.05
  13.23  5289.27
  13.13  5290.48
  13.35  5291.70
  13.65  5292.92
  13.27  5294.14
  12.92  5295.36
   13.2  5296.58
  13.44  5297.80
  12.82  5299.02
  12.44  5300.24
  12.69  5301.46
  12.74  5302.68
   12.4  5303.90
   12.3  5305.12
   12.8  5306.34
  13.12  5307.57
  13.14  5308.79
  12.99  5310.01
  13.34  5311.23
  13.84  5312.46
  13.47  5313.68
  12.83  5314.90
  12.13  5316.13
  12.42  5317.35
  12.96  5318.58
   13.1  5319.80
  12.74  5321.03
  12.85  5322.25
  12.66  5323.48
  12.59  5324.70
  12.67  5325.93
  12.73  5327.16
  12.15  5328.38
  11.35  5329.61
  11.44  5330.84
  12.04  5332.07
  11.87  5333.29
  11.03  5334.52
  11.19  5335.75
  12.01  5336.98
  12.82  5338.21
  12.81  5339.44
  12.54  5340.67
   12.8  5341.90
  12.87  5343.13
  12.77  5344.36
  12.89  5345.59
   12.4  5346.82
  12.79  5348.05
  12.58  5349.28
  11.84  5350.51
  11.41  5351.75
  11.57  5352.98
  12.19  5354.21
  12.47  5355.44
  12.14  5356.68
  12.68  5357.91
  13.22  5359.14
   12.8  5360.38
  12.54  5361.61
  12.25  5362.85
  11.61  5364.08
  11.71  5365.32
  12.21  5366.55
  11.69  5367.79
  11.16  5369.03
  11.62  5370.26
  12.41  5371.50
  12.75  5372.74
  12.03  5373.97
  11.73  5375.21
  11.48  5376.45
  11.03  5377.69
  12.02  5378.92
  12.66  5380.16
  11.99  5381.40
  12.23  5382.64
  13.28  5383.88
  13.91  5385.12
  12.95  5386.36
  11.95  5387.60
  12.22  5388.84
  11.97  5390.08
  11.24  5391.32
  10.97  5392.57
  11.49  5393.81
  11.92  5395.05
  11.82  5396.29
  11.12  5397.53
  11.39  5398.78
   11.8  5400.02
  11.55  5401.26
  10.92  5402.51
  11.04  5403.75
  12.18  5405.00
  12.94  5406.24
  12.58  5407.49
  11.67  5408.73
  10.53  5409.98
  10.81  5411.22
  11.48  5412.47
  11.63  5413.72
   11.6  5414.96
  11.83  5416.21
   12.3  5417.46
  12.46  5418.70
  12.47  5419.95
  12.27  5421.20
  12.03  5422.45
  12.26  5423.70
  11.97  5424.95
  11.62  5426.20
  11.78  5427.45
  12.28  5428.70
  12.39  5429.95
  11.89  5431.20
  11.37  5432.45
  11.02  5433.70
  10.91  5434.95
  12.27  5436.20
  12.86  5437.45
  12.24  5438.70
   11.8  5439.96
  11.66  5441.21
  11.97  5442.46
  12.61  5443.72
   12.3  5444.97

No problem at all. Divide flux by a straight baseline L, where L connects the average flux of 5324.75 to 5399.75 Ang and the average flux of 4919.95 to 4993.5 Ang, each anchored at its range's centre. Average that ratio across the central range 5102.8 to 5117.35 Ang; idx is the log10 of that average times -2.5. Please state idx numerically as 0.13 mag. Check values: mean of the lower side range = 13.8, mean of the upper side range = 12.1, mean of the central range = 11.7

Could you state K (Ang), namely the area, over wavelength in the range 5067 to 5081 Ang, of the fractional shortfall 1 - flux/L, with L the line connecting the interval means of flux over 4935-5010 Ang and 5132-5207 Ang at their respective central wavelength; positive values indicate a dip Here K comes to 2.5 Ang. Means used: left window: 16.3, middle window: 11.4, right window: 11.7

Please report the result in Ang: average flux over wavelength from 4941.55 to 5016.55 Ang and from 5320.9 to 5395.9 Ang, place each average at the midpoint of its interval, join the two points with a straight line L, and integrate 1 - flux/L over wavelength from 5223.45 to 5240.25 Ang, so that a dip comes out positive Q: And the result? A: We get 1.6 Ang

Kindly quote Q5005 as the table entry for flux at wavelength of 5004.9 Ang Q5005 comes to 33.83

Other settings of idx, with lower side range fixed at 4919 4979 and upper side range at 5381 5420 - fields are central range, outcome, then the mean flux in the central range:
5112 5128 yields 0.164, 11.4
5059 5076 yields 0.150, 11.8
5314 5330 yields -0.029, 12.6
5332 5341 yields 0.015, 12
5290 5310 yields -0.051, 13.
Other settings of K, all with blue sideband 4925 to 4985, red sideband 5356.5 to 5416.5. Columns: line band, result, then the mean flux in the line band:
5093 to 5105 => 1.3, 11.9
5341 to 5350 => -0.4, 12.7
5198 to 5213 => 0.6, 12.3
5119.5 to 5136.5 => 2.1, 11.5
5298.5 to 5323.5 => -1.1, 12.9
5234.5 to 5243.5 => 0.0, 12.6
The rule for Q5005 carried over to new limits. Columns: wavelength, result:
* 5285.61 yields 12.06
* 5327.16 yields 12.73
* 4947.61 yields 13.42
